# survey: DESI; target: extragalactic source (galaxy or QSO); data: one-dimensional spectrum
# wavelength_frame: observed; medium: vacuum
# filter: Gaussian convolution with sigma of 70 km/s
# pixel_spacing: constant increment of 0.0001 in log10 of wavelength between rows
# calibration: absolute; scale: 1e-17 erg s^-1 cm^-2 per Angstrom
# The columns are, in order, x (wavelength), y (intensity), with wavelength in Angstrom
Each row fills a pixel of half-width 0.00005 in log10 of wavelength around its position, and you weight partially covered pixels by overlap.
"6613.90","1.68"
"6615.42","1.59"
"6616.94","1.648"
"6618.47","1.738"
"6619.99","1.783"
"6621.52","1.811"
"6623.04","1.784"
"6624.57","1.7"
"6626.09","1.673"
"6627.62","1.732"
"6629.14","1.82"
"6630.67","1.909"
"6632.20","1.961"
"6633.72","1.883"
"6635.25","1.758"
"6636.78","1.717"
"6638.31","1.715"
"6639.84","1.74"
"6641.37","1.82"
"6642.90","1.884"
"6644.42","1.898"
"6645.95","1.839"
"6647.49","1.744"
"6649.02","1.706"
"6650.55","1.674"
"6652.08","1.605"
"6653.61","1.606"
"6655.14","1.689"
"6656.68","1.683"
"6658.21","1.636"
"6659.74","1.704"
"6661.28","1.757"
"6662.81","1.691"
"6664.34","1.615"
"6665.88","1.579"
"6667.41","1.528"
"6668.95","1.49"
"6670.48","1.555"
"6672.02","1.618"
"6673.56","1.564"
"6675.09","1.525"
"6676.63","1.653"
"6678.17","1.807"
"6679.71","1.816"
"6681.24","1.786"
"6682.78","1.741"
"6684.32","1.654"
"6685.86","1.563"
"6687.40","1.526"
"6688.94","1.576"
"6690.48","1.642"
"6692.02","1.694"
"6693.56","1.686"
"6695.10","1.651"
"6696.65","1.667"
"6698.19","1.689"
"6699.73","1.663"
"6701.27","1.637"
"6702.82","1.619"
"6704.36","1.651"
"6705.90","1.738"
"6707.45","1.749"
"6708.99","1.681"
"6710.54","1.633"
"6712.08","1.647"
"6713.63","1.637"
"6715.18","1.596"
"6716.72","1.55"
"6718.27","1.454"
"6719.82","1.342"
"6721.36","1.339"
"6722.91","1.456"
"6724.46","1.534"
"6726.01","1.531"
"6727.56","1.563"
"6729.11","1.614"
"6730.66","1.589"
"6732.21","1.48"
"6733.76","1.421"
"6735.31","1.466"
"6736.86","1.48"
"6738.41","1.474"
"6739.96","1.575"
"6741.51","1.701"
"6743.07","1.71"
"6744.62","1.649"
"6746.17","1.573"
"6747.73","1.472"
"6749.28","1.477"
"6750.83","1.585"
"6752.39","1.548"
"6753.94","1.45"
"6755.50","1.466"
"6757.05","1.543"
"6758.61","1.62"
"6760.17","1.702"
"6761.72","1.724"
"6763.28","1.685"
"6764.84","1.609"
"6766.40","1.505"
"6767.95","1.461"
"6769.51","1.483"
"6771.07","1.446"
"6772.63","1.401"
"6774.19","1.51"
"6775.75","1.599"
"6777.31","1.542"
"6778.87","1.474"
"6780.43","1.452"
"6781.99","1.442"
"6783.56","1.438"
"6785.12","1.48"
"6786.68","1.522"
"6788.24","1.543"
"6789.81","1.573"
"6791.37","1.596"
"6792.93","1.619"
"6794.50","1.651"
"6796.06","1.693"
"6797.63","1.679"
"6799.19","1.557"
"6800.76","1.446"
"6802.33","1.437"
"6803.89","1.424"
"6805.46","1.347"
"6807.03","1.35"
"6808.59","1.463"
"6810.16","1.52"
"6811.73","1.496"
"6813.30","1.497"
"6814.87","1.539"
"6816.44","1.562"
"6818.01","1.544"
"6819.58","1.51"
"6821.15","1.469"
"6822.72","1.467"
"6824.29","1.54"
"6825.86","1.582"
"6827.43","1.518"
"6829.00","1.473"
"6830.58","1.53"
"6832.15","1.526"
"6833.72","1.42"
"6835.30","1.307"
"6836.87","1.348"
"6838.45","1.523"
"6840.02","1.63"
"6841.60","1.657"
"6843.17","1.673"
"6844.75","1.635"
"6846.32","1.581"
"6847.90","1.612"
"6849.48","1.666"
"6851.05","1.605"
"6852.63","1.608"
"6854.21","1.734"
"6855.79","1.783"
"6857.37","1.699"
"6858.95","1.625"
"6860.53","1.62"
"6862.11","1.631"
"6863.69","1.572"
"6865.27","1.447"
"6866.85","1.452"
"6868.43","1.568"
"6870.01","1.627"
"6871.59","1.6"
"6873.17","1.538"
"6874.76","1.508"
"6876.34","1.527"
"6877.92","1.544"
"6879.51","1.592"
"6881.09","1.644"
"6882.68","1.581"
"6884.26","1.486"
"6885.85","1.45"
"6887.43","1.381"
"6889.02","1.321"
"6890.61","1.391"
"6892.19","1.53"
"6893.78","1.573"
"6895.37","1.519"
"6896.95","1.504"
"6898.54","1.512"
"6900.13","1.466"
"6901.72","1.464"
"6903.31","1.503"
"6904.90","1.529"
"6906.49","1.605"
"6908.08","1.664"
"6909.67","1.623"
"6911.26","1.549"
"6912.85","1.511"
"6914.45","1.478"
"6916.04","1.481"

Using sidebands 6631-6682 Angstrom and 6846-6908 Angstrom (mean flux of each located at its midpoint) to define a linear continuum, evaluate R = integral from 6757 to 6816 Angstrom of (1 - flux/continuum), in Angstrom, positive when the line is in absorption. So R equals 3.2 Angstrom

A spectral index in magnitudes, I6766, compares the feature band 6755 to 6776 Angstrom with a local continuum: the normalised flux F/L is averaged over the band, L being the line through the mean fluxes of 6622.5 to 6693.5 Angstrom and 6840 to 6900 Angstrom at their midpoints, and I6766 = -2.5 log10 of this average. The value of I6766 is 0.05 mag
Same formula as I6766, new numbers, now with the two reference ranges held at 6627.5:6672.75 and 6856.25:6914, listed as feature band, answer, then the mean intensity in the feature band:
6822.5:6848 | 0.03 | 1.53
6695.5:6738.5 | 0.07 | 1.57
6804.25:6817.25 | 0.09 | 1.47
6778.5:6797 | 0.05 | 1.54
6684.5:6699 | 0.03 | 1.63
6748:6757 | 0.09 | 1.51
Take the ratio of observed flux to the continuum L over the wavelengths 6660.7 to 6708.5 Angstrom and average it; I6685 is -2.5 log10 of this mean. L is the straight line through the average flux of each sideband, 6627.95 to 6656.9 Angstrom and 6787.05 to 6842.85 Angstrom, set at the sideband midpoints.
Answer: 0.04 mag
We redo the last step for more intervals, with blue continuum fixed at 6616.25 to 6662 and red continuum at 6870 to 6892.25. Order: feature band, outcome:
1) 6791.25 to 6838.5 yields 0.05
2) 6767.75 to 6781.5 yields 0.09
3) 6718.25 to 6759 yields 0.09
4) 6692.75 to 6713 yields 0.01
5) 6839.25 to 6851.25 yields -0.06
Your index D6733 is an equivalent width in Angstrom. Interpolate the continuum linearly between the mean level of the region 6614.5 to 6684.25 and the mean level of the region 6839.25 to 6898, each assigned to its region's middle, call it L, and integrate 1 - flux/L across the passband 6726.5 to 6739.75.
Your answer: 1.2 Angstrom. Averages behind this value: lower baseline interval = 1.71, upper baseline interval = 1.57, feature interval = 1.51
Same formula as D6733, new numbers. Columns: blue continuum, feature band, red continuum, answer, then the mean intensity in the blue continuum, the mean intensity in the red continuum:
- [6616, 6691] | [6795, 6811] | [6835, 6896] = 1.1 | 1.7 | 1.56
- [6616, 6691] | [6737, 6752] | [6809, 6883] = 0.6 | 1.7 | 1.56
